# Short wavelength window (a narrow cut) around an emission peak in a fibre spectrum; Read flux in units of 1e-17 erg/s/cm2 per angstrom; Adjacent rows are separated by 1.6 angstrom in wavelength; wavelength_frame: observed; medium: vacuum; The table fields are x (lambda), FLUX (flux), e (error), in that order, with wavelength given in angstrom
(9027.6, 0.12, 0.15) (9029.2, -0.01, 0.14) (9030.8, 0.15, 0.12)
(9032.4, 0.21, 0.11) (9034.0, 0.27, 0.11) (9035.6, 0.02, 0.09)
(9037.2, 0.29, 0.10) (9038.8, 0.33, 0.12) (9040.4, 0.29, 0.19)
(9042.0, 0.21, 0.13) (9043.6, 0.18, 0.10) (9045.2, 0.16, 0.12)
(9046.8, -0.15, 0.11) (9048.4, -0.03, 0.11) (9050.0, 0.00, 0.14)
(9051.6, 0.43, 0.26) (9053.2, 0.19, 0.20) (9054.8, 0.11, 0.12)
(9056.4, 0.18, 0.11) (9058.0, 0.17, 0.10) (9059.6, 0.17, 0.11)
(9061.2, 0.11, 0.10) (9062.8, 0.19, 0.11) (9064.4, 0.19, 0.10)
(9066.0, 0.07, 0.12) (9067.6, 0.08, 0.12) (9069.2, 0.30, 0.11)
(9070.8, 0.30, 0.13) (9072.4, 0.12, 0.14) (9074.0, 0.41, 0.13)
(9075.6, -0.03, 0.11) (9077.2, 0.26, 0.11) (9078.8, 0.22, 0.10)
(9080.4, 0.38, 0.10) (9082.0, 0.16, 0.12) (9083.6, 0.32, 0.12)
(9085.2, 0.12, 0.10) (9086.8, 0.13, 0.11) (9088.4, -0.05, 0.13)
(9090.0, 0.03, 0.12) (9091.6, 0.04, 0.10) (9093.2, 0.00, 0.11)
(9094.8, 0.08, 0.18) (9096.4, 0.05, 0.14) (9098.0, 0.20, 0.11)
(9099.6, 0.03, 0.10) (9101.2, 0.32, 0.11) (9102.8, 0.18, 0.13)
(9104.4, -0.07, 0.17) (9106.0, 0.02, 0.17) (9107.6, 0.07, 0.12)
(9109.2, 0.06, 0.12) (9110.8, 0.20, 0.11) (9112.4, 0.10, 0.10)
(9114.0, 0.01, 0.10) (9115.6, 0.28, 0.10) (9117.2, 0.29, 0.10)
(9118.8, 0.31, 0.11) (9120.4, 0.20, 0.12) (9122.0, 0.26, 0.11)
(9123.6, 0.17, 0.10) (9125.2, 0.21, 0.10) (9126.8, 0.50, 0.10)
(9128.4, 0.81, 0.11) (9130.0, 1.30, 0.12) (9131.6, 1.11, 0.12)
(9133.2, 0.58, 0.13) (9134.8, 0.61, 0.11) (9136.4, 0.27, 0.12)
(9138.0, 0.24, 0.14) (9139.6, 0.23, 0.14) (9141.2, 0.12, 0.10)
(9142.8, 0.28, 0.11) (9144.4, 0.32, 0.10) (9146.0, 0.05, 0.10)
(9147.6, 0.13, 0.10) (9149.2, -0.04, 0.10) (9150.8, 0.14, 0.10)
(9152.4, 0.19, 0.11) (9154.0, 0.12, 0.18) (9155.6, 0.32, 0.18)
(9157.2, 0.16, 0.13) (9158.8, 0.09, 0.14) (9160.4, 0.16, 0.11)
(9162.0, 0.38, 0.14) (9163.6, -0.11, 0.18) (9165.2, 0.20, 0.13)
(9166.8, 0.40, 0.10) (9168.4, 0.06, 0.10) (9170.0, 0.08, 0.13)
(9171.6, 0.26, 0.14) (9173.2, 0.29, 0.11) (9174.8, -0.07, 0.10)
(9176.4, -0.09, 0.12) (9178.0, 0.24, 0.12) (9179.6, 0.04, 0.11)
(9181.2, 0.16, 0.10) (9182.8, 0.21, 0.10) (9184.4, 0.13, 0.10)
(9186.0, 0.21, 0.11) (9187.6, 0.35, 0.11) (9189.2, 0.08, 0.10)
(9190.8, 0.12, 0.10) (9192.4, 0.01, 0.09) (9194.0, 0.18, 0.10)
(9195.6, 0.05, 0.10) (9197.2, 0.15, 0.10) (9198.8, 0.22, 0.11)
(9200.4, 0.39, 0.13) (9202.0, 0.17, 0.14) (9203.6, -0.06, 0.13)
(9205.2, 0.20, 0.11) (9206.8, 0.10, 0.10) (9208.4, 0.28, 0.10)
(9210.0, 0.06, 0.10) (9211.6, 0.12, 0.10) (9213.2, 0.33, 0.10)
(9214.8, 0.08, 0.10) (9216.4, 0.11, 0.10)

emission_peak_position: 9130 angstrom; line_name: H-beta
